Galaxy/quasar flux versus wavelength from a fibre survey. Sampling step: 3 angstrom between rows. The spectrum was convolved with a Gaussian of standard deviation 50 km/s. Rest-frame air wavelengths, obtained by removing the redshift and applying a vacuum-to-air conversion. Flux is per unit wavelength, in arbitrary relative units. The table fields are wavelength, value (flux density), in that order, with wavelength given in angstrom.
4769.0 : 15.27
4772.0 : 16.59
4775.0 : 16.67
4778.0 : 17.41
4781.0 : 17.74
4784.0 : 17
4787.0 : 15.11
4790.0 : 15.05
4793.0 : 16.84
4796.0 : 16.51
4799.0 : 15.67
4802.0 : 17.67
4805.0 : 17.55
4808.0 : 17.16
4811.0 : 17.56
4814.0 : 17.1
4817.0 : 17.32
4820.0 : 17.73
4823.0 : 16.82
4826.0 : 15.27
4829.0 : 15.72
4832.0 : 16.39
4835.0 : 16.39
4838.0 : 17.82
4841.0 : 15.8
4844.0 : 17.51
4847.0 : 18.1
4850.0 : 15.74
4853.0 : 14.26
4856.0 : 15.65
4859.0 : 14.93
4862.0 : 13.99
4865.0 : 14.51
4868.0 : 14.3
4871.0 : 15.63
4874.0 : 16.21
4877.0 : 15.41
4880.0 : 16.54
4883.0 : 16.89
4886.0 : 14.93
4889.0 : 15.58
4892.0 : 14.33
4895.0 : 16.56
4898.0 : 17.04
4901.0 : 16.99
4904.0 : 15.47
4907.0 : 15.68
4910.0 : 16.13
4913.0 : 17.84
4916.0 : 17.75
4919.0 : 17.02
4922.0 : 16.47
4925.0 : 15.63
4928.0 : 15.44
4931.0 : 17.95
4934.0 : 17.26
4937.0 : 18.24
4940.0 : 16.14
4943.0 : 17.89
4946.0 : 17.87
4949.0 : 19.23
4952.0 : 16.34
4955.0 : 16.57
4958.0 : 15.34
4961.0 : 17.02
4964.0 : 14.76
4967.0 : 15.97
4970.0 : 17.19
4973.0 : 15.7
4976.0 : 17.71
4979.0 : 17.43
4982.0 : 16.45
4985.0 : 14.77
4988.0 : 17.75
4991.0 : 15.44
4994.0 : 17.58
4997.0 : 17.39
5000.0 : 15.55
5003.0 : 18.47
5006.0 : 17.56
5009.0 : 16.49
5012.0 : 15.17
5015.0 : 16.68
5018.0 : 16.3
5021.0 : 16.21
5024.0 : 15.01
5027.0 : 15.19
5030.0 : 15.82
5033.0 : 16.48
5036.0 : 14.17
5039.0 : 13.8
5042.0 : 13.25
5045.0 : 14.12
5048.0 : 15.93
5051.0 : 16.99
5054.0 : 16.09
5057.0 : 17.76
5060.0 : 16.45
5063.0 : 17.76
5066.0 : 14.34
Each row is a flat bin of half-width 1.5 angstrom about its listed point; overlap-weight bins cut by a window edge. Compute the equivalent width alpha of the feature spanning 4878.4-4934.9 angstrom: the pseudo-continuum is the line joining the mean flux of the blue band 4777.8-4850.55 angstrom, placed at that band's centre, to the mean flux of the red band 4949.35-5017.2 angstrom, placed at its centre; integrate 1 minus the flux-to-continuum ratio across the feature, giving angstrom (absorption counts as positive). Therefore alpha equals 0.9 angstrom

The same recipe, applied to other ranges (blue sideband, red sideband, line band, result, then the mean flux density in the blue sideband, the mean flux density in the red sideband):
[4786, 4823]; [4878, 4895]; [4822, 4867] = 1.1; 16.8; 15.7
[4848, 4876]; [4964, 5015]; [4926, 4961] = -2.3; 15.1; 16.6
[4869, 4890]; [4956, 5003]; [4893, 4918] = -1.0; 15.9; 16.5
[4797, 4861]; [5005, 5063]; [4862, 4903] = 1.7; 16.6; 15.8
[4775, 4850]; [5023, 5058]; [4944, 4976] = -1.6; 16.8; 15.4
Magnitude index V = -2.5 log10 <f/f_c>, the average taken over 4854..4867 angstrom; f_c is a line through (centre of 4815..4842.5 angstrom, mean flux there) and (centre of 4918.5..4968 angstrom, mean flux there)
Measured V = 0.13 mag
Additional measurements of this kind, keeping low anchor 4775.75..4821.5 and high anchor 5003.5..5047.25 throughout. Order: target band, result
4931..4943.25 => -0.087 mag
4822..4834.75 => 0.044 mag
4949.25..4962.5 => -0.043 mag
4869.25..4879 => 0.046 mag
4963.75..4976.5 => -0.030 mag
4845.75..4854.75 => 0.041 mag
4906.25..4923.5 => -0.044 mag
